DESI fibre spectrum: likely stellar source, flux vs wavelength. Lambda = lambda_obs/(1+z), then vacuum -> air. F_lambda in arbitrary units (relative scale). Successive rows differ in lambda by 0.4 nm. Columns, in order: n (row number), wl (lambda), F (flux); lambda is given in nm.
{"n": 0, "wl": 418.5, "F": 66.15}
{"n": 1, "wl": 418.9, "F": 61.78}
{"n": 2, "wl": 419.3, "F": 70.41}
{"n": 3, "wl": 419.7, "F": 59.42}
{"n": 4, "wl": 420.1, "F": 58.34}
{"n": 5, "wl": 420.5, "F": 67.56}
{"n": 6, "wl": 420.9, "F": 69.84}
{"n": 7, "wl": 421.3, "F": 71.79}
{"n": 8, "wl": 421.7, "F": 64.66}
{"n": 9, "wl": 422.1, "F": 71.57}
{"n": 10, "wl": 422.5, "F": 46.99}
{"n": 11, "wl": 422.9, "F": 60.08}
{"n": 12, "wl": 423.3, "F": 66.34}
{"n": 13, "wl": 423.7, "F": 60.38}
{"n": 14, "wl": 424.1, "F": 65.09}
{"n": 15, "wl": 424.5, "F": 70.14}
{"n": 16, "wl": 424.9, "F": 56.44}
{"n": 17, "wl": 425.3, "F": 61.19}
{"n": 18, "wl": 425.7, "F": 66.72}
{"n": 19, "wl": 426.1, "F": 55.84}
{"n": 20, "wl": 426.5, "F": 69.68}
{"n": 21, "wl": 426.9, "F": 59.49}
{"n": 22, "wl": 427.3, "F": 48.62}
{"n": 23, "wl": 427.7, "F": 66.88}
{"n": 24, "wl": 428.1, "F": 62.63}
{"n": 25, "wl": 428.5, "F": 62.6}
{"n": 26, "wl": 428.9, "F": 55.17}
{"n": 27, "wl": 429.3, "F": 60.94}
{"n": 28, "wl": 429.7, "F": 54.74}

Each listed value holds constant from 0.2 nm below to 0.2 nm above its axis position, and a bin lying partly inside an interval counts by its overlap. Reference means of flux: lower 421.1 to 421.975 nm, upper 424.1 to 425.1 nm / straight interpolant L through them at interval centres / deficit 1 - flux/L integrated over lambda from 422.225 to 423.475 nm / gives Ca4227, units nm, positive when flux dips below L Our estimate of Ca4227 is 0.15 nm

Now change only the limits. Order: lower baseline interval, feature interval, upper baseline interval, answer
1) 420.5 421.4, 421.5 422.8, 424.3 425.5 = 0.13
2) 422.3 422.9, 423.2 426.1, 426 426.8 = -0.28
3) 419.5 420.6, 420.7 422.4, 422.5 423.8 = -0.21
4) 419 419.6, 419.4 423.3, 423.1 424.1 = 0.11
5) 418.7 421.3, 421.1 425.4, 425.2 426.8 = 0.06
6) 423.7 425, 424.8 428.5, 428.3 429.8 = 0.01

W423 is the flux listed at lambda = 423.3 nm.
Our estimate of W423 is 66.34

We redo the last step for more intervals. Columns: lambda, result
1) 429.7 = 54.74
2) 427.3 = 48.62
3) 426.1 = 55.84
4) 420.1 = 58.34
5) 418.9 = 61.78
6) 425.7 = 66.72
